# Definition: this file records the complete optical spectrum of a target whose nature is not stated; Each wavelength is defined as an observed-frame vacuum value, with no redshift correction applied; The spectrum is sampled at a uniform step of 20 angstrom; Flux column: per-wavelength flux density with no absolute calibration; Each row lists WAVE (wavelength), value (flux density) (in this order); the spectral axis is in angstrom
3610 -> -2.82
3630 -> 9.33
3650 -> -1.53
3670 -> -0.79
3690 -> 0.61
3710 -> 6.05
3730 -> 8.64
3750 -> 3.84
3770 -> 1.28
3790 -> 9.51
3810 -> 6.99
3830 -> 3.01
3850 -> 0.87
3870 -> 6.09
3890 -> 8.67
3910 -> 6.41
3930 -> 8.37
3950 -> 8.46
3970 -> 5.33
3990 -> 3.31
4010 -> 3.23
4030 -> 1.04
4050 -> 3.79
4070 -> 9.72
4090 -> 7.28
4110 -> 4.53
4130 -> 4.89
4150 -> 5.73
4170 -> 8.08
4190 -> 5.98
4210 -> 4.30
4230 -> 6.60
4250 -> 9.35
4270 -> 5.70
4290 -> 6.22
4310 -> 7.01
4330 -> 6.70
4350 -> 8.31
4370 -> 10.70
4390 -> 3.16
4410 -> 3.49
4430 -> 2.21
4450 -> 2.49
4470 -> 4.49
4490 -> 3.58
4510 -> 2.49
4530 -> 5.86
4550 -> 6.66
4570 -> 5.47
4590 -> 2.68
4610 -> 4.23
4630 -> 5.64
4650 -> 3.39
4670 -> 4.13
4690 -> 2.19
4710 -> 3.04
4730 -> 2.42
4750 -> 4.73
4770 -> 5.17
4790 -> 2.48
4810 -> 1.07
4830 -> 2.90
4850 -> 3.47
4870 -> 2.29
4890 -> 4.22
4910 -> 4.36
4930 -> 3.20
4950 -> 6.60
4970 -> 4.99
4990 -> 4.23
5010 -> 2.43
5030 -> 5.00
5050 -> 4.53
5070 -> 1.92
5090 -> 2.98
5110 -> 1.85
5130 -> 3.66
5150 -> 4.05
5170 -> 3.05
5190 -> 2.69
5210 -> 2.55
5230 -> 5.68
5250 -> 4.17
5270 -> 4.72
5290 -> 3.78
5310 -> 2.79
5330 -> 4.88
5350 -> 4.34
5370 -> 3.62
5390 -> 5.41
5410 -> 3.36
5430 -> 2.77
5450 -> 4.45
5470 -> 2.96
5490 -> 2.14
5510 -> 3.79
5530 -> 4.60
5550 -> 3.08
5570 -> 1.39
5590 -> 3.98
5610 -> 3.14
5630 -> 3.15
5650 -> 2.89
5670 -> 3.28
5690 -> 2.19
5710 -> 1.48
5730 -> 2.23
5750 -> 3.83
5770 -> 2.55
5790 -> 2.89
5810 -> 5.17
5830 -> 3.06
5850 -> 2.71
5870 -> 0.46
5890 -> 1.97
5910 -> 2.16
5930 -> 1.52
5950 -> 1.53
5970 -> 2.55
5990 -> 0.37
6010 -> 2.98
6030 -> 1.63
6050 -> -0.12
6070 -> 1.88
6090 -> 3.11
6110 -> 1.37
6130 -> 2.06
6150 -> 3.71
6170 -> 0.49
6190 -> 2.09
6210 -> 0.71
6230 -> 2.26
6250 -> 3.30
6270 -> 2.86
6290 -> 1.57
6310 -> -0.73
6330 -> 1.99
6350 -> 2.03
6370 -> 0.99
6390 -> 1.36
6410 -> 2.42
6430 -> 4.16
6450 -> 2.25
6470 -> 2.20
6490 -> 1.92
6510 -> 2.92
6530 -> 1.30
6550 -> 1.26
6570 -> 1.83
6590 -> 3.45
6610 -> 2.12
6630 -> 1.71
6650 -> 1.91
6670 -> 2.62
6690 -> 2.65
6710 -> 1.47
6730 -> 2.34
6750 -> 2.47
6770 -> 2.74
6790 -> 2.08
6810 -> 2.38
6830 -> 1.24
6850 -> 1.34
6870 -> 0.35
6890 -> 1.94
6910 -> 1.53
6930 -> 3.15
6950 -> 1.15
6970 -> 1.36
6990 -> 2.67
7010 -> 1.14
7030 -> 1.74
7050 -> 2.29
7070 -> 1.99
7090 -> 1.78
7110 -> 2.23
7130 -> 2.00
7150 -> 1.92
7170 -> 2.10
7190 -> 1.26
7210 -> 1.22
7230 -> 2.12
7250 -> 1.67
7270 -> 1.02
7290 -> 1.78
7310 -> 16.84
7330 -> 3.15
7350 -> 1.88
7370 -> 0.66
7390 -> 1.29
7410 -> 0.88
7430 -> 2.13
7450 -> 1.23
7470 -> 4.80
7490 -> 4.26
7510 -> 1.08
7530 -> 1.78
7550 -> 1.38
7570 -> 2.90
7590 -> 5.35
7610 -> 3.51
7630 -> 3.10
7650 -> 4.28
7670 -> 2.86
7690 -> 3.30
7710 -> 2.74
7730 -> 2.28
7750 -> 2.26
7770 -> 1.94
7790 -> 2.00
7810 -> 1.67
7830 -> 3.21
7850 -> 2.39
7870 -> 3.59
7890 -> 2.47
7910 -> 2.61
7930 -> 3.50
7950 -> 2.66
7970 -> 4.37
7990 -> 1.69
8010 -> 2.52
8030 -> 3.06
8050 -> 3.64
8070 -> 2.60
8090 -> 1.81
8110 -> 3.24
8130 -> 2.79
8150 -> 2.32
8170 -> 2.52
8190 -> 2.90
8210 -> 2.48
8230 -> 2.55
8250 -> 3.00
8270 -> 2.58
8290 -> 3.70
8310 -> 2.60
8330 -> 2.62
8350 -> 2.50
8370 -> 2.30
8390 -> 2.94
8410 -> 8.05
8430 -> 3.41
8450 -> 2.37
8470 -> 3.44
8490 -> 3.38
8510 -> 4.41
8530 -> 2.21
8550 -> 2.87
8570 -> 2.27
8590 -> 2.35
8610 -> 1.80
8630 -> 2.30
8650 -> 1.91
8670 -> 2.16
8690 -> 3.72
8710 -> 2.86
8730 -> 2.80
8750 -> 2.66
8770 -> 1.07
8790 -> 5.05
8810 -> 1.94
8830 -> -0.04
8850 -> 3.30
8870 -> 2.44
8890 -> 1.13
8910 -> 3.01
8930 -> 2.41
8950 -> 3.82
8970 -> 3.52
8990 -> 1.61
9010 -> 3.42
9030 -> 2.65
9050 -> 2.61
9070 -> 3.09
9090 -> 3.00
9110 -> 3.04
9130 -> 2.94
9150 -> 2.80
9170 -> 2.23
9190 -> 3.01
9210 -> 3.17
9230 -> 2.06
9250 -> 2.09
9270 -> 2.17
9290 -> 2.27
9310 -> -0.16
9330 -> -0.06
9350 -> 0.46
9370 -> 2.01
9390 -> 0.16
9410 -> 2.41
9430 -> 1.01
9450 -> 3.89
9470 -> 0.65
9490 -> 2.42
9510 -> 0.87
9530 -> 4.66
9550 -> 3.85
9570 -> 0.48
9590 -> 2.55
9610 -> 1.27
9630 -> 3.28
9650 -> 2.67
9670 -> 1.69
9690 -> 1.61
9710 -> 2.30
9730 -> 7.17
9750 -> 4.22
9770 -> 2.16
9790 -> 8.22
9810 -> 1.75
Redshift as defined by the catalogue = 0.962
